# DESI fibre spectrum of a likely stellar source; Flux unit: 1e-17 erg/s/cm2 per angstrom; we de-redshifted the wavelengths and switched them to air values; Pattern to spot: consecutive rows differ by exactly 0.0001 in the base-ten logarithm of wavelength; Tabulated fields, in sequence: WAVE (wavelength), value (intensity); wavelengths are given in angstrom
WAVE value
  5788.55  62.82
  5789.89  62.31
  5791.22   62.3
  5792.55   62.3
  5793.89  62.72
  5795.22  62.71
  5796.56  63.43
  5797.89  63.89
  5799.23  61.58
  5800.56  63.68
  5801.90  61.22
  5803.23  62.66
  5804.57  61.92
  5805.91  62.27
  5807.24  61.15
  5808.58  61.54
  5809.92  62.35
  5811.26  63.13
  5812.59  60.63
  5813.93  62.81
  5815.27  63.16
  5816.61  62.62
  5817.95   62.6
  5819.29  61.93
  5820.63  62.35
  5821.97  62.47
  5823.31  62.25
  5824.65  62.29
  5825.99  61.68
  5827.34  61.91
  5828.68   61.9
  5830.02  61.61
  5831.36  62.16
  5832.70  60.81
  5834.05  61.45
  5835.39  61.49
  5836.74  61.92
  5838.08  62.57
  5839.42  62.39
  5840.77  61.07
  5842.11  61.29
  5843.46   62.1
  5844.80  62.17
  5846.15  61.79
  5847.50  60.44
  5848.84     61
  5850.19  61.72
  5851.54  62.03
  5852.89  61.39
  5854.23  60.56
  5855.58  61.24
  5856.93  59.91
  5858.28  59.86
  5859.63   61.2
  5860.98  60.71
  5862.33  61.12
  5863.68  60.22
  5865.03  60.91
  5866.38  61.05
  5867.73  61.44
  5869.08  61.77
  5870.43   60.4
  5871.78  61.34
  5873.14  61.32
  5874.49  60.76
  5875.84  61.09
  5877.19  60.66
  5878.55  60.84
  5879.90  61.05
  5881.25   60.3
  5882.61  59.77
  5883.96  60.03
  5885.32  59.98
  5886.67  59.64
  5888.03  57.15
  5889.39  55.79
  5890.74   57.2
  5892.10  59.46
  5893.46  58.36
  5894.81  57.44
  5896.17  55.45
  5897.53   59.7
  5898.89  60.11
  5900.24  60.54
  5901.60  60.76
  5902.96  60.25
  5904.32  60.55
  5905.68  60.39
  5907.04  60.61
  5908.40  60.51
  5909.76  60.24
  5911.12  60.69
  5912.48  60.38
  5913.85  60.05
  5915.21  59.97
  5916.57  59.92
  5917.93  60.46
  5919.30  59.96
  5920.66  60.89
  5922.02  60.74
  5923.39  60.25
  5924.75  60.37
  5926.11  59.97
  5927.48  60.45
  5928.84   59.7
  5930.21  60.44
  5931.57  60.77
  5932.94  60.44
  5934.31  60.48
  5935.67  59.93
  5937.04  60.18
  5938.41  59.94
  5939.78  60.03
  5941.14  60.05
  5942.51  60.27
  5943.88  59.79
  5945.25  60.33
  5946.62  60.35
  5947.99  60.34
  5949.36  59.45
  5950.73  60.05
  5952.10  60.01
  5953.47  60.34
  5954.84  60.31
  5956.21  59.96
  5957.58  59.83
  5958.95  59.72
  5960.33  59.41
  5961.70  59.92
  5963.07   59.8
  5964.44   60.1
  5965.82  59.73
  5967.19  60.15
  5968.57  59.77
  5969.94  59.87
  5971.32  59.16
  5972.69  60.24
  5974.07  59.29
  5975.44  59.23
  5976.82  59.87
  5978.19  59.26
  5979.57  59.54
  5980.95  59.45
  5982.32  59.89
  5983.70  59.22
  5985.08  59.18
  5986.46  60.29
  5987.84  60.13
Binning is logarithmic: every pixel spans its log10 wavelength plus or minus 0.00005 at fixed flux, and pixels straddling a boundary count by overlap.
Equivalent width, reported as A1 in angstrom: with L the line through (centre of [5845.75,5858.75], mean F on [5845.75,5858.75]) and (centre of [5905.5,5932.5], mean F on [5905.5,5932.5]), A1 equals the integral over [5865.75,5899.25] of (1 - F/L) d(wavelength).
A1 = 0.56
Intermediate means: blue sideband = 61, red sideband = 60.3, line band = 59.7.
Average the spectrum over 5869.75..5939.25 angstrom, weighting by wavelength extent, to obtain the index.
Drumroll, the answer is 60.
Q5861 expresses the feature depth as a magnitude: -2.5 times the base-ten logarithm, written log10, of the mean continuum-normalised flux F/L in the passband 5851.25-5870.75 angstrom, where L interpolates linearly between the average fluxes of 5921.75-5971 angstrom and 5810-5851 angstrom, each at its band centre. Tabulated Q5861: 0.01 mag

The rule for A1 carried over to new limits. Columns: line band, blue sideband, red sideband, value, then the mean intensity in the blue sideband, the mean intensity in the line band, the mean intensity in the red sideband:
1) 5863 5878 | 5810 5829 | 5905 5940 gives 0.1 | 62.3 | 61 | 60.3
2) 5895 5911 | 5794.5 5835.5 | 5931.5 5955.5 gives 0.2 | 62.2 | 59.9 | 60.1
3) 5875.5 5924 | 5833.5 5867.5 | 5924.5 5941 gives 0.7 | 61.3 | 59.7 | 60.2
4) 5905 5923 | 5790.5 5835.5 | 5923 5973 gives 0.1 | 62.2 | 60.3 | 60.1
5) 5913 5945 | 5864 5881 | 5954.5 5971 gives 0.0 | 61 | 60.2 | 59.8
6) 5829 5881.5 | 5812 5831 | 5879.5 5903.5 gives -0.5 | 62.2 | 61.2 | 59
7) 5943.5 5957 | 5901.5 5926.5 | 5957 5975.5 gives 0.0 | 60.4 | 60.1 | 59.7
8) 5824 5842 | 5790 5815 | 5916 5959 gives 0.0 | 62.4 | 61.8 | 60.2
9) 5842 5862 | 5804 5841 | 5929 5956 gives 0.1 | 62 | 61.1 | 60.2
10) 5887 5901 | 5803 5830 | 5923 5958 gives 0.6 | 62.2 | 58.2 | 60.2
